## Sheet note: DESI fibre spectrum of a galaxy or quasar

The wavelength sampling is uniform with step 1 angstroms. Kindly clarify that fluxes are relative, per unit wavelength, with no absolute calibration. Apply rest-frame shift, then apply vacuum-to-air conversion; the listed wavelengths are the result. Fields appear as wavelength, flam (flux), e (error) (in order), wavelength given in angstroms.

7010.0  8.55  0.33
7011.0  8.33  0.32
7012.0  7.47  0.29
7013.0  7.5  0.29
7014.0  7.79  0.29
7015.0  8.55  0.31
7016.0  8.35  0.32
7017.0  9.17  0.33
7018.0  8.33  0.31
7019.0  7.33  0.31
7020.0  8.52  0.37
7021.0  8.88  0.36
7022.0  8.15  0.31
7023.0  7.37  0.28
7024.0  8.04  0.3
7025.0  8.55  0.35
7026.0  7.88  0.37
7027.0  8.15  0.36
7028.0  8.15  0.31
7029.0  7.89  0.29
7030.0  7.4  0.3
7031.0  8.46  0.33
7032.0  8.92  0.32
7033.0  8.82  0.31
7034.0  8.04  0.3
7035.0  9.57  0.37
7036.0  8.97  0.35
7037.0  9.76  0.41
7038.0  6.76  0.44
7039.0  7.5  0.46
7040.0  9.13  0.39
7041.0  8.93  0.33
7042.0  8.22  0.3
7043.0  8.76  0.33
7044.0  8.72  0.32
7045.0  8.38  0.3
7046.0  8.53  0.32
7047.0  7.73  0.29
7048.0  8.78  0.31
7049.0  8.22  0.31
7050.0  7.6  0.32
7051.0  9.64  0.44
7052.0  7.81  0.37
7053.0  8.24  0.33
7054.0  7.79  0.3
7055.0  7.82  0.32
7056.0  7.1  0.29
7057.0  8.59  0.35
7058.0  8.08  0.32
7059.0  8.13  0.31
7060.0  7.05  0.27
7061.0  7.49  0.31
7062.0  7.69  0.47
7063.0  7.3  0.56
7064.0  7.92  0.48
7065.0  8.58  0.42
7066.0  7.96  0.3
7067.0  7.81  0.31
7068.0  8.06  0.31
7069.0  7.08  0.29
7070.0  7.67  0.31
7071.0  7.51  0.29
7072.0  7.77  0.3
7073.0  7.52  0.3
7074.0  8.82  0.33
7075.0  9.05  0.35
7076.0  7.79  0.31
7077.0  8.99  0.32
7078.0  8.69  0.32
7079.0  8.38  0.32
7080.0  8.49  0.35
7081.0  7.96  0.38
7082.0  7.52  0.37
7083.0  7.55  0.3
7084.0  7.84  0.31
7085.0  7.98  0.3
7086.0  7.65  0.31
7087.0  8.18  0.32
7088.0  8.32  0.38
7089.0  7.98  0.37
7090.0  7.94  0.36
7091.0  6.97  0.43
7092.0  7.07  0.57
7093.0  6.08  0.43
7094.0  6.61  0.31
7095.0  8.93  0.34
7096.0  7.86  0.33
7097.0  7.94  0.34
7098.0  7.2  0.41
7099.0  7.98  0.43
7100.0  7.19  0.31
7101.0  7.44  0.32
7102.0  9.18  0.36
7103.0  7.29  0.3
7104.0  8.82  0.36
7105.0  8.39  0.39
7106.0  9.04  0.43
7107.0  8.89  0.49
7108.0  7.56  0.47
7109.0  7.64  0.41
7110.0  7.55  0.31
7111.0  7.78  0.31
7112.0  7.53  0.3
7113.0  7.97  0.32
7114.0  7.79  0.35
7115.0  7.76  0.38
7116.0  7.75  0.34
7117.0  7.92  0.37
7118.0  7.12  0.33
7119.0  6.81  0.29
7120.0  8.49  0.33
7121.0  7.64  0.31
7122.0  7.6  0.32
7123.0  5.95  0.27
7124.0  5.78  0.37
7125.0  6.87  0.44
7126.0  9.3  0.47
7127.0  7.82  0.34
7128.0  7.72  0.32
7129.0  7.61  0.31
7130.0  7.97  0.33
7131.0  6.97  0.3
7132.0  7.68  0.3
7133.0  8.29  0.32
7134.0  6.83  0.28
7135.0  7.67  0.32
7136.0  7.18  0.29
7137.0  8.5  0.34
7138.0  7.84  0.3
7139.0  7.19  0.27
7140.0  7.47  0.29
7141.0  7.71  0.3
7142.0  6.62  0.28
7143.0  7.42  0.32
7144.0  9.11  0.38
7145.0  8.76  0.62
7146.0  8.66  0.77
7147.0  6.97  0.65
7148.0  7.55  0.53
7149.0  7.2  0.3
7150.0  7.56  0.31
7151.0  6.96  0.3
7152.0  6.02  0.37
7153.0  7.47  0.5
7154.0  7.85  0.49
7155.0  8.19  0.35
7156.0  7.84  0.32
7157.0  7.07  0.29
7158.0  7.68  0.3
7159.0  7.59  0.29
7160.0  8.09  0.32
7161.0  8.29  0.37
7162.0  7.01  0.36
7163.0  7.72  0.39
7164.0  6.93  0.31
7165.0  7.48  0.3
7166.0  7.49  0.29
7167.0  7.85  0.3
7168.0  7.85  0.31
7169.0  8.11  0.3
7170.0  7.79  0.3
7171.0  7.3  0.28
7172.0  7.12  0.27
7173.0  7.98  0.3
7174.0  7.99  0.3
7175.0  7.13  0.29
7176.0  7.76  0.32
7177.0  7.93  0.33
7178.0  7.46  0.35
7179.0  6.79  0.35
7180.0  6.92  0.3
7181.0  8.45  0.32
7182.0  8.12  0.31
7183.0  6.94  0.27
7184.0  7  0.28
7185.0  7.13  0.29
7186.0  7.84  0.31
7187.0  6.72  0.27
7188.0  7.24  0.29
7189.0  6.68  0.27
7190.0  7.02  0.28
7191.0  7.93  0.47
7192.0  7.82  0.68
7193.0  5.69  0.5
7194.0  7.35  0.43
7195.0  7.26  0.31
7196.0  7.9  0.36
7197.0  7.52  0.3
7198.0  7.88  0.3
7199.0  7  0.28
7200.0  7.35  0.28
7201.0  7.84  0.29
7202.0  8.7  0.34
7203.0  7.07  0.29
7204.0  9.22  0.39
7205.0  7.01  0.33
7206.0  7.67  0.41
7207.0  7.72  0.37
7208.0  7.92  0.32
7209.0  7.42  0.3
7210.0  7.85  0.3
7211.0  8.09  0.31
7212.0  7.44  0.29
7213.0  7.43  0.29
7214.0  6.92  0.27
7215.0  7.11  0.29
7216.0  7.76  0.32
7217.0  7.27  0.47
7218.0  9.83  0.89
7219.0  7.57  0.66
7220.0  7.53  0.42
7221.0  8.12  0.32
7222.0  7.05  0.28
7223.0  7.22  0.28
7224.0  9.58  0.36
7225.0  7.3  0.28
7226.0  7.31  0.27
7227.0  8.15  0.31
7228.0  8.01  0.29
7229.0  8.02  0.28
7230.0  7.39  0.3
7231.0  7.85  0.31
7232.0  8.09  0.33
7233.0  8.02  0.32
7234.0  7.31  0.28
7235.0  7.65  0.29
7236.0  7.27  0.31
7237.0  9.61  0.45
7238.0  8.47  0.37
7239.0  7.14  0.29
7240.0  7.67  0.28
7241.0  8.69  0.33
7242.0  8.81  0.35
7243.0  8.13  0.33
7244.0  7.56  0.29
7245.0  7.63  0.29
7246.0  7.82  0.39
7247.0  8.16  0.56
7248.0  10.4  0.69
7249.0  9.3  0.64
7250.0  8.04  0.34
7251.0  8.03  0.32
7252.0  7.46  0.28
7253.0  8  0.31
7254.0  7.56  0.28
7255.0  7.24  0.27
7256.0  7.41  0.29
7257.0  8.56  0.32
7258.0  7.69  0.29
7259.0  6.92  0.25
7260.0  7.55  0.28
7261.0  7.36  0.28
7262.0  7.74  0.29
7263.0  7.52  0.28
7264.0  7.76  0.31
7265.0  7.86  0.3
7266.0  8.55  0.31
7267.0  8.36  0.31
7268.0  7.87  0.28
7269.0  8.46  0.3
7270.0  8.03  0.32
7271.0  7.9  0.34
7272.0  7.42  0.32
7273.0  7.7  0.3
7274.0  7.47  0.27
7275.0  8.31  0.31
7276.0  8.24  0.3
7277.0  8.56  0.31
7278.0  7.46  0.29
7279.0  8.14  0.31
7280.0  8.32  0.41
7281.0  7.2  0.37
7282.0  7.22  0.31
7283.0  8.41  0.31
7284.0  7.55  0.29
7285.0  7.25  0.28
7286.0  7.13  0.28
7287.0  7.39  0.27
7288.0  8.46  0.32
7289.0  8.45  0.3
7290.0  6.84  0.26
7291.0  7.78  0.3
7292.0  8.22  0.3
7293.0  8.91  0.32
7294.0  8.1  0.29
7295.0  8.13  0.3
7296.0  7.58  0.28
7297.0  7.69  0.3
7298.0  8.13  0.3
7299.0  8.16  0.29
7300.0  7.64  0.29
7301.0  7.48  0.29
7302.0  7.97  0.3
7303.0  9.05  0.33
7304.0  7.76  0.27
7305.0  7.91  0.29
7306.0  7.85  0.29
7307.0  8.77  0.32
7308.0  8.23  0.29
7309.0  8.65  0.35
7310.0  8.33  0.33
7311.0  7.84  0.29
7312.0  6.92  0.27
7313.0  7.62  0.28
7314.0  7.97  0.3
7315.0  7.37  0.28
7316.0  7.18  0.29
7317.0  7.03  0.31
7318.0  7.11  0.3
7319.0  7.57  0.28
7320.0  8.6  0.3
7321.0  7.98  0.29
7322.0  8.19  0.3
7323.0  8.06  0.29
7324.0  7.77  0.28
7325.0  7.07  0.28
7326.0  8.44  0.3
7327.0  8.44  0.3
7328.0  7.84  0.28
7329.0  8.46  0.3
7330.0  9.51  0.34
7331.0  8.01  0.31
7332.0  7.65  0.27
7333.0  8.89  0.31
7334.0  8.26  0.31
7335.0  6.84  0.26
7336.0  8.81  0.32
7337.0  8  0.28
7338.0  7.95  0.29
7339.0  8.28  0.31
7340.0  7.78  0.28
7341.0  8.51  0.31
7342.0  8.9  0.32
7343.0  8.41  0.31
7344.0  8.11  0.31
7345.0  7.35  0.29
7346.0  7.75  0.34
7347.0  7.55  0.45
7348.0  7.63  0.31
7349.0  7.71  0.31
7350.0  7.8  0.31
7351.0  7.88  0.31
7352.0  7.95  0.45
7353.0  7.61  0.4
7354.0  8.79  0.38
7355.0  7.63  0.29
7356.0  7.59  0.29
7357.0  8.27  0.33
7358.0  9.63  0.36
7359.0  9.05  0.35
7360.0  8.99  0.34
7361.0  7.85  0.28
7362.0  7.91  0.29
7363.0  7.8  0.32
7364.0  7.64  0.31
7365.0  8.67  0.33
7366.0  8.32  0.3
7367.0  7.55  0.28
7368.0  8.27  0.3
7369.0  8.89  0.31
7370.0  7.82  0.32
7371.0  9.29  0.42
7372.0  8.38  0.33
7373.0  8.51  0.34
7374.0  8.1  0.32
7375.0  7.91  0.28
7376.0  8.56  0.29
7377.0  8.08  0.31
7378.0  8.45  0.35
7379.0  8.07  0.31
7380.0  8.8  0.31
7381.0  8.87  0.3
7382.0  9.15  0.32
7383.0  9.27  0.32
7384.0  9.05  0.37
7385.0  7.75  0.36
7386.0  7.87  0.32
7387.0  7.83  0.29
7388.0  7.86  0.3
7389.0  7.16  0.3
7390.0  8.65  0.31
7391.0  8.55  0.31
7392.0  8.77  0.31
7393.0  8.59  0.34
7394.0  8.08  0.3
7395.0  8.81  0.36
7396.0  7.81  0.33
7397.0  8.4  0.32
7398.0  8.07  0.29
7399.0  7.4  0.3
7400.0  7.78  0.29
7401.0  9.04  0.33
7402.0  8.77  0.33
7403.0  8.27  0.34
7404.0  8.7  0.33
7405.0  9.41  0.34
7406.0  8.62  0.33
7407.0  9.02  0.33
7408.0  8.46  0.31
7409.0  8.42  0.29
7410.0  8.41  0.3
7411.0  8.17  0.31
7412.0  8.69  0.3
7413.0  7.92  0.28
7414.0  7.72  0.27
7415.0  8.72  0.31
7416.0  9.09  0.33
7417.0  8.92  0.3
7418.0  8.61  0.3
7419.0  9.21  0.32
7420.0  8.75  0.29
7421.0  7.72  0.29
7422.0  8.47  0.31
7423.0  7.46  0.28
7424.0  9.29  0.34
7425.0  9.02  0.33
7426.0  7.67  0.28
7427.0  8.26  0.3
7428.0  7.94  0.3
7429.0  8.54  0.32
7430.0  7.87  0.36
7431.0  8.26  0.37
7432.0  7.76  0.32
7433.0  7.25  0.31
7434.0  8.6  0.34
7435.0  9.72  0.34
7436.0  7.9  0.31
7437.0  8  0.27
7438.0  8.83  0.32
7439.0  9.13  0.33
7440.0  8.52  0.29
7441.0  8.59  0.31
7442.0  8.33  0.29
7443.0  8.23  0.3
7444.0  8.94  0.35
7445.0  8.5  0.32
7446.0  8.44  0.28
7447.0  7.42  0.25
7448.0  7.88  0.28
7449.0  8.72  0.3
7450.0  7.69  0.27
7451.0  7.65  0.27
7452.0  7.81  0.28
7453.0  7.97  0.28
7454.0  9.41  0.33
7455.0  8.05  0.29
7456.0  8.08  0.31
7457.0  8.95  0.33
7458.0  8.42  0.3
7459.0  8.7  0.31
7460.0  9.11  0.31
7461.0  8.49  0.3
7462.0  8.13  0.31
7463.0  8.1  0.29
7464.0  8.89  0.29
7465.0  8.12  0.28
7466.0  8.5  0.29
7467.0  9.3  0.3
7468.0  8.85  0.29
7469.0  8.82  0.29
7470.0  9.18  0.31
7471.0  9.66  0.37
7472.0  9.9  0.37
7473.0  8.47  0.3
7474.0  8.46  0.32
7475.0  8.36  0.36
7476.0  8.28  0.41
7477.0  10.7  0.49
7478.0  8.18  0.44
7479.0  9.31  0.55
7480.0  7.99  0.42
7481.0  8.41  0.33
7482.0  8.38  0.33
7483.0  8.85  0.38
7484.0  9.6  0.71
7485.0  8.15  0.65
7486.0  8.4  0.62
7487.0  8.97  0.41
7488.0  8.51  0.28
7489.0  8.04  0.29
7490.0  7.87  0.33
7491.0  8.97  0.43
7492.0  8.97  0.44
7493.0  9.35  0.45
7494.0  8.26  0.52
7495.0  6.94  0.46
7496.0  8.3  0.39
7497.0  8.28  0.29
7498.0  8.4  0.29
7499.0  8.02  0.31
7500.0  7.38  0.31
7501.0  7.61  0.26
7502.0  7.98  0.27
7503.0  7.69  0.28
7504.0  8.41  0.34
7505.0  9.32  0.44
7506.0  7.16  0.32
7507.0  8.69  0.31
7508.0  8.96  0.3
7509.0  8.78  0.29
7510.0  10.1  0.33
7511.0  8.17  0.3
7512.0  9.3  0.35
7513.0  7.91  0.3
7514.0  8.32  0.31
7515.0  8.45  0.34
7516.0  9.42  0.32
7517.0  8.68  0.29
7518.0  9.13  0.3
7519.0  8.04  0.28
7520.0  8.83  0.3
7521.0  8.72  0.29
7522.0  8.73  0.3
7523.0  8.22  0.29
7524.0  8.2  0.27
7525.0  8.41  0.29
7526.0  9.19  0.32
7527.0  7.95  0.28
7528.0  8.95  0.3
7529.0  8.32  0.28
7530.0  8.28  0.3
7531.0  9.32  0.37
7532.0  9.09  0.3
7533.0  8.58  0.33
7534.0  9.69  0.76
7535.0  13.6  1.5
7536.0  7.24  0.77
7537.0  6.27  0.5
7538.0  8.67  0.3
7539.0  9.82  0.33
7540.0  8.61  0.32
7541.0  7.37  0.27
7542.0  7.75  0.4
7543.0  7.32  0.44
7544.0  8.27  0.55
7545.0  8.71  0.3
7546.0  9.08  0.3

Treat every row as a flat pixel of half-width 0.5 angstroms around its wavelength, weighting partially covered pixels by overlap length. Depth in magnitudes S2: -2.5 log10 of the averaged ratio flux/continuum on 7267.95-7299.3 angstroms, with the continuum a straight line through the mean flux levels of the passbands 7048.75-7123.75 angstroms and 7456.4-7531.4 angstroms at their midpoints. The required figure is 0.04 mag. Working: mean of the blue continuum 7.85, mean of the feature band 7.89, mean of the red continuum 8.59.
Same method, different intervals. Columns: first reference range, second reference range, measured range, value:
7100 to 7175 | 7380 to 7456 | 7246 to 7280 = 0.00 mag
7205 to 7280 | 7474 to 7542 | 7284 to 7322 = 0.03 mag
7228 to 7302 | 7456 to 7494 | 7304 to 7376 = 0.02 mag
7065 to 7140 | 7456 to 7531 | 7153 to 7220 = 0.05 mag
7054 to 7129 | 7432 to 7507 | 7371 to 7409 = -0.01 mag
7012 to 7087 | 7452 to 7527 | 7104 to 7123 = 0.05 mag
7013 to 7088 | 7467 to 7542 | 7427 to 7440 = 0.03 mag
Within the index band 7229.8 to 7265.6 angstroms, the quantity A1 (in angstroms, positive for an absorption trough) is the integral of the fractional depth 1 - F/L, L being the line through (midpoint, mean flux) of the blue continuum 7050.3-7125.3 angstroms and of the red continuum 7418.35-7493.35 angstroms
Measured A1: 0.8 angstroms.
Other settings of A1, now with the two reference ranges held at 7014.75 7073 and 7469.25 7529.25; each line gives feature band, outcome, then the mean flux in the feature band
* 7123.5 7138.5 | 1.2 angstroms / 7.6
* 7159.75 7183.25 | 1.9 angstroms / 7.61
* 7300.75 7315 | 0.7 angstroms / 8.01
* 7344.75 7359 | 0.8 angstroms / 7.99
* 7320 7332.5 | 0.4 angstroms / 8.14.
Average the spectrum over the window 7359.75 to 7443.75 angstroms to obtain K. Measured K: 8.38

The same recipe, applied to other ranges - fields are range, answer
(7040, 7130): 7.9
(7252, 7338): 7.9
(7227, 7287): 7.92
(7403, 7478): 8.51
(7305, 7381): 8.1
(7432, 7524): 8.51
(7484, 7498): 8.43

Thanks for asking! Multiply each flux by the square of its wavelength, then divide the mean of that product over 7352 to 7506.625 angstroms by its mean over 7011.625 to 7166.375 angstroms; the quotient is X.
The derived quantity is 1.2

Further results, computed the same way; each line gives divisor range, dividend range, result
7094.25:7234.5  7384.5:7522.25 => 1.20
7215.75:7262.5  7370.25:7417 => 1.11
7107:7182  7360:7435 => 1.18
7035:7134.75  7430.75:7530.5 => 1.20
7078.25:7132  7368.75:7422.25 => 1.18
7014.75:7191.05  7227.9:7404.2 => 1.09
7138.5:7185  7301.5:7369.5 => 1.12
